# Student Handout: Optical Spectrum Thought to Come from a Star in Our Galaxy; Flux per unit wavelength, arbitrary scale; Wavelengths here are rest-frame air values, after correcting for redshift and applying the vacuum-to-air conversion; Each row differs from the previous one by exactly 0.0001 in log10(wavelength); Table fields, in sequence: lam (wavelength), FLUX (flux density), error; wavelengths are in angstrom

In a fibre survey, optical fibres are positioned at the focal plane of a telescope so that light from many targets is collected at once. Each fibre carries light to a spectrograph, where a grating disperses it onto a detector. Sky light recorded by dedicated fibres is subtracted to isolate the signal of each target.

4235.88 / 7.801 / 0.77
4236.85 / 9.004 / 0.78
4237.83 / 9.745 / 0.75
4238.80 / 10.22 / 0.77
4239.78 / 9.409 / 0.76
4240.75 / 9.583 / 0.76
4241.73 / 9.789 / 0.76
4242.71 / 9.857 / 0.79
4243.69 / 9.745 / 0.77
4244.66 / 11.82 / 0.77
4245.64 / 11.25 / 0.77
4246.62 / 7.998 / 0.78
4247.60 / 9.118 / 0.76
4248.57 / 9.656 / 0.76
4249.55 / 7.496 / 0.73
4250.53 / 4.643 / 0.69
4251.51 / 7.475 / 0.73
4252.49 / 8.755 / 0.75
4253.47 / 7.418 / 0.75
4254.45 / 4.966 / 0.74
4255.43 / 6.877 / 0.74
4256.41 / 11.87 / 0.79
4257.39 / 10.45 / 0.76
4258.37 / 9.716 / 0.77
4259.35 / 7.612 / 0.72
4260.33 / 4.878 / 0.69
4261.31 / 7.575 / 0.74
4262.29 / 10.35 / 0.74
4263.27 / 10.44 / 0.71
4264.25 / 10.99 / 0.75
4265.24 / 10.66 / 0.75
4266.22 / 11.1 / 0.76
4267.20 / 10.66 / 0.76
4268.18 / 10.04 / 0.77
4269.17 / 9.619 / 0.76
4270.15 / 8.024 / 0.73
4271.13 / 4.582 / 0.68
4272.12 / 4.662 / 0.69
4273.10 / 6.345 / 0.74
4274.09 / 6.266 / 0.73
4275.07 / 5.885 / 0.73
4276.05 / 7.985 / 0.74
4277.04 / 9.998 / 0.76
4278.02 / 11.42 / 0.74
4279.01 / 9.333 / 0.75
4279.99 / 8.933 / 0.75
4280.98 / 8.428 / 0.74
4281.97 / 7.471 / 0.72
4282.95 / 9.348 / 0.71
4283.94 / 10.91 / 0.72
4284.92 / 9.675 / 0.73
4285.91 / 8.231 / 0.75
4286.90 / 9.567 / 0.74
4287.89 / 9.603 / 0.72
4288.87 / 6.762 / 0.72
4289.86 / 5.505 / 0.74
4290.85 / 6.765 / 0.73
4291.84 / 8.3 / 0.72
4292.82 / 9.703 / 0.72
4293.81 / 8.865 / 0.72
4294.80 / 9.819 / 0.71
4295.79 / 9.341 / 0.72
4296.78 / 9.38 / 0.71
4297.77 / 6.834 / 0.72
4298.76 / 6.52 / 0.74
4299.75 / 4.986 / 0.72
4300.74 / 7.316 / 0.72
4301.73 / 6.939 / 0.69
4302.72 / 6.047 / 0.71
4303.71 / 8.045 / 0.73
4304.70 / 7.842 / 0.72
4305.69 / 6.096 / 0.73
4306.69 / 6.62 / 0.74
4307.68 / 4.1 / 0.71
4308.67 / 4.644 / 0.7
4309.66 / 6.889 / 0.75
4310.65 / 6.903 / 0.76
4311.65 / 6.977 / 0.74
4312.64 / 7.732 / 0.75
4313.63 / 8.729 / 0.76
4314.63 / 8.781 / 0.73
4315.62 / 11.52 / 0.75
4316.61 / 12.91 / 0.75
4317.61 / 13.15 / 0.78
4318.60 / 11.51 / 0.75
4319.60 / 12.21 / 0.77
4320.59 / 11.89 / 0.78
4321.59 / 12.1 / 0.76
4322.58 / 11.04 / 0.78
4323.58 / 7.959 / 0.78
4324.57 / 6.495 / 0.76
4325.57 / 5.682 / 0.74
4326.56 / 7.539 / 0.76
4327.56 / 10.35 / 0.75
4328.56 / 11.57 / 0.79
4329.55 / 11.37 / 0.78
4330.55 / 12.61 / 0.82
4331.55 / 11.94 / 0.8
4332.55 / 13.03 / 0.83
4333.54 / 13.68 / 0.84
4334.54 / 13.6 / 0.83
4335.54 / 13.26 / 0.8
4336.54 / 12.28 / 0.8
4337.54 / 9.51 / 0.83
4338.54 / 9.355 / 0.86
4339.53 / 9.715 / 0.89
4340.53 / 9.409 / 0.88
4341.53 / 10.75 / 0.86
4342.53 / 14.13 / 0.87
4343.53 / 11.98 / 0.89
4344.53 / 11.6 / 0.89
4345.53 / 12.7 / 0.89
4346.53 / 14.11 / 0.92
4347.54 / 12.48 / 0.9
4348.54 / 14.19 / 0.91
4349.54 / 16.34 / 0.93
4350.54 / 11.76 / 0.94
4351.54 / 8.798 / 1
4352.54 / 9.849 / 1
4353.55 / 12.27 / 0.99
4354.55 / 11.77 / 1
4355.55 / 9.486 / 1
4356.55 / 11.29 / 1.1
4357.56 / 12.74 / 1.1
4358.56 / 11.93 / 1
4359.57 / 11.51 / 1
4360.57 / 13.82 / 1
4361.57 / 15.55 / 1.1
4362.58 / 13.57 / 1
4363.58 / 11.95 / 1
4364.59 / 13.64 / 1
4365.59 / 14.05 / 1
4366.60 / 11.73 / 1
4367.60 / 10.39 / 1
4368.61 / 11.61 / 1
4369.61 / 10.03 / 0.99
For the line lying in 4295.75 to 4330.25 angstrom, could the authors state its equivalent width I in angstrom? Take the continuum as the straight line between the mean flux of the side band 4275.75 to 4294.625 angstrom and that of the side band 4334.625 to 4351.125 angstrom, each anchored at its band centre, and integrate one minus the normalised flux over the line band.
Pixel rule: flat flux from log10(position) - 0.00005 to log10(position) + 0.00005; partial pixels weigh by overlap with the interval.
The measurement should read 6.4 angstrom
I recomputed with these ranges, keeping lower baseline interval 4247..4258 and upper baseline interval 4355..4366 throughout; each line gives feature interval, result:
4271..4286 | 1.70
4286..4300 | 2.49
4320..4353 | 1.01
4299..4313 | 5.22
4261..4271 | -1.32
